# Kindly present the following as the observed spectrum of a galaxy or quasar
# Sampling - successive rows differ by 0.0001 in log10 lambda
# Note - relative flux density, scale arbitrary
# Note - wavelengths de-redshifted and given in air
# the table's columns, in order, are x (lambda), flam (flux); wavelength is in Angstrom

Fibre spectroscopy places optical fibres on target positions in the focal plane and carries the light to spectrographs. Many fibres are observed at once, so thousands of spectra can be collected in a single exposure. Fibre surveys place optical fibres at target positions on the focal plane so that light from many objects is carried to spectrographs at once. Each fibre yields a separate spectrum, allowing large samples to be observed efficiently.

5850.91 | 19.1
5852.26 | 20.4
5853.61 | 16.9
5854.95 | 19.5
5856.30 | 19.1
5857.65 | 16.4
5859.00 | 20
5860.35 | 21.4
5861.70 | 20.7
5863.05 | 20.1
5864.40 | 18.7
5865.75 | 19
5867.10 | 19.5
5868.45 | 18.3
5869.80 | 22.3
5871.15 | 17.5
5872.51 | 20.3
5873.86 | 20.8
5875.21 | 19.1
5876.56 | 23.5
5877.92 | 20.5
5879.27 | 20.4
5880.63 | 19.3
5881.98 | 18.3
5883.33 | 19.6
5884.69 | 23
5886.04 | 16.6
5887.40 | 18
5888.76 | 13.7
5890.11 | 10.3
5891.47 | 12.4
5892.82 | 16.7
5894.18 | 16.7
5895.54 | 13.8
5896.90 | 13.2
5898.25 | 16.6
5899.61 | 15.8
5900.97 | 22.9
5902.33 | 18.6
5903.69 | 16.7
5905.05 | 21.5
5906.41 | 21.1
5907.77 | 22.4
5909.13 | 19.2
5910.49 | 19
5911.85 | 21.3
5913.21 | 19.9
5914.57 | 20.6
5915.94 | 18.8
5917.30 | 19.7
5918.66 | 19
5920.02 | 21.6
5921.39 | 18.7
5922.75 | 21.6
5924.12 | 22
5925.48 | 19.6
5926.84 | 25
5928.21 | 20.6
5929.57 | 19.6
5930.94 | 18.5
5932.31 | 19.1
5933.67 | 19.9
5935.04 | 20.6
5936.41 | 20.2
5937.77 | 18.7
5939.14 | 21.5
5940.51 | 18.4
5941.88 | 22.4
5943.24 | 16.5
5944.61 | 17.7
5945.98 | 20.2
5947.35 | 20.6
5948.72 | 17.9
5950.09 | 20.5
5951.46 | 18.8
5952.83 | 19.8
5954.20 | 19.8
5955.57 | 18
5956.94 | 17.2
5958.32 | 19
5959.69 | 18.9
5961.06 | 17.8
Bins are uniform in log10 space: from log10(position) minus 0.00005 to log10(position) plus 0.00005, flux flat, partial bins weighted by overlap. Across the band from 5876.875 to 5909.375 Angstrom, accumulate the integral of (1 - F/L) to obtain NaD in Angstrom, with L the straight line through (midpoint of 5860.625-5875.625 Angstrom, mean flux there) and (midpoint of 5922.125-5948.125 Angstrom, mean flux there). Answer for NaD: 3.3 Angstrom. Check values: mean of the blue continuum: 19.7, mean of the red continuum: 20.1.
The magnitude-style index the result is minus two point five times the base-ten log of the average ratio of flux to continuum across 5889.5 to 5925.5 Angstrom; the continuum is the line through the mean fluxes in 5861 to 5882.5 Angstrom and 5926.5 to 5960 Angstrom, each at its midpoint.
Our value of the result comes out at 0.07 mag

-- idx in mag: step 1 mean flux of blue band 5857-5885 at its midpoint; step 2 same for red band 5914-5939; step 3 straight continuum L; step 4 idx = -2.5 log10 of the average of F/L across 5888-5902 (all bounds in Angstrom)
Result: 0.29 mag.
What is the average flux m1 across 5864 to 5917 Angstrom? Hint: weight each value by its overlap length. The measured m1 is 18.6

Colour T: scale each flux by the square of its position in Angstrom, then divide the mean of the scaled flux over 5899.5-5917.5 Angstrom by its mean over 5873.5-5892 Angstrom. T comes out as 1.10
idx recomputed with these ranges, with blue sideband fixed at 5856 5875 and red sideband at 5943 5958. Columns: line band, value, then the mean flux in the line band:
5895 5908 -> 0.06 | 18.2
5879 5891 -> 0.11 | 17.5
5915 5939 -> -0.06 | 20.2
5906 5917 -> -0.06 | 20.2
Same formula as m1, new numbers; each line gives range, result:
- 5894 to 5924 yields 19.1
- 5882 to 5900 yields 16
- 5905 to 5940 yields 20.3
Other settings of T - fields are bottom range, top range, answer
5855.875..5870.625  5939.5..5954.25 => 1.02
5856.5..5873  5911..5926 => 1.06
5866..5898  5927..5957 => 1.11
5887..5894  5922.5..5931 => 1.50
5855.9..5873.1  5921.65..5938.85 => 1.07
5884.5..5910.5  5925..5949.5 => 1.16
